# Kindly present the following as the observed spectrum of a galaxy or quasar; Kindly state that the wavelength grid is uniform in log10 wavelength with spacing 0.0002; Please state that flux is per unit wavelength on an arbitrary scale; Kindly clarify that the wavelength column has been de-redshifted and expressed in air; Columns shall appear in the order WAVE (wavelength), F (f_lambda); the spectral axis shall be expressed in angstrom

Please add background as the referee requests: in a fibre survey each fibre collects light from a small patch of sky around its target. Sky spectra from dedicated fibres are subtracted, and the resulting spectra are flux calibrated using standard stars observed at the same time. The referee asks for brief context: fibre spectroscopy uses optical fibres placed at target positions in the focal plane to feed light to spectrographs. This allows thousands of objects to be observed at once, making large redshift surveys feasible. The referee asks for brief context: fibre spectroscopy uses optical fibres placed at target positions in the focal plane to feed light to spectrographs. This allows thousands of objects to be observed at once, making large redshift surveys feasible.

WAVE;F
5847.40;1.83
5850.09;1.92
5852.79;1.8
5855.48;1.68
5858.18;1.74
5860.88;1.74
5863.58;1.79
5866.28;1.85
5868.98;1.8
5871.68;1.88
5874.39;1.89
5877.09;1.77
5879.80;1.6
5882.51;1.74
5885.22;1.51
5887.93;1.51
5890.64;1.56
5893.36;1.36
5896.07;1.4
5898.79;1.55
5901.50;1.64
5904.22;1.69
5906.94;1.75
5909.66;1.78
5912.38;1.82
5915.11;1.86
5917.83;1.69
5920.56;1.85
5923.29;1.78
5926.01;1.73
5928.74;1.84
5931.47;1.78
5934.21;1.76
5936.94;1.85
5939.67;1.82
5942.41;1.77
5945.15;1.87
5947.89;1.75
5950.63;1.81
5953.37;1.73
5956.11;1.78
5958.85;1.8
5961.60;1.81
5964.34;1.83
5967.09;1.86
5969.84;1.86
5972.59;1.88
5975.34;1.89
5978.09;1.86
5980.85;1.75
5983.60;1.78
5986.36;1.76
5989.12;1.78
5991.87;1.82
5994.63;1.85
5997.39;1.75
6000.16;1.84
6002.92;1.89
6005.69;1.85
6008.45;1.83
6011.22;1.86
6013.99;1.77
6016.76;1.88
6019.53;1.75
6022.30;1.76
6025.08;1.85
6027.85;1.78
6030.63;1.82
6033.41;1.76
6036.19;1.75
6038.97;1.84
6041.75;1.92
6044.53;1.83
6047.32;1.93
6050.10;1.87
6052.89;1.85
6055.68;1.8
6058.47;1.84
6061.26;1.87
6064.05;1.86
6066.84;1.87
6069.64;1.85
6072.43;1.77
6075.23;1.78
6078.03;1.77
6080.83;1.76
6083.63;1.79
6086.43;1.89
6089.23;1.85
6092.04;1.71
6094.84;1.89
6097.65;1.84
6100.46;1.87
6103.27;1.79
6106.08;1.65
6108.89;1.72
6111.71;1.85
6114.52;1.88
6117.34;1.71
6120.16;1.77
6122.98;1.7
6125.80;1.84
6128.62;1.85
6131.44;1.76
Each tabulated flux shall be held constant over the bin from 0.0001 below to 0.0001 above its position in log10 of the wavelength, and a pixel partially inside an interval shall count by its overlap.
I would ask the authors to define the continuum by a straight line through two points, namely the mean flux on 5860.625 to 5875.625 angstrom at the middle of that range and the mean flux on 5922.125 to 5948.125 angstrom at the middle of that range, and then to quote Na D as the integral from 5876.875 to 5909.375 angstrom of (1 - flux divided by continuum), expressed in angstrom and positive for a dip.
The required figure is 4.1 angstrom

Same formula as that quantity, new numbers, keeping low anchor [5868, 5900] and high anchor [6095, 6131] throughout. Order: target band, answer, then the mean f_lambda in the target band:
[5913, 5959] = -3.5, 1.79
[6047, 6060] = -0.8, 1.85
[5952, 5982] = -2.4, 1.82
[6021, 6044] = -1.0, 1.81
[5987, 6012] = -1.7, 1.83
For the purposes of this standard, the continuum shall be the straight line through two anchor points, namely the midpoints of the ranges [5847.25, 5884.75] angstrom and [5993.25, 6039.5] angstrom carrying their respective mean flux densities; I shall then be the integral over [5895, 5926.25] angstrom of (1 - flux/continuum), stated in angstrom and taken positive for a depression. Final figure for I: 1.3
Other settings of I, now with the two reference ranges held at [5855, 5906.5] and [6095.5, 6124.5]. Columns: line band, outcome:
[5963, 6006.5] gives -2.7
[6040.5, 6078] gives -1.9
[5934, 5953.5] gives -1.2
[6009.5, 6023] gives -0.6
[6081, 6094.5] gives -0.3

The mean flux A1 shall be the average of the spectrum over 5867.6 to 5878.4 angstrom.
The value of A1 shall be 1.84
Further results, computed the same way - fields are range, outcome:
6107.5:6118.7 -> 1.79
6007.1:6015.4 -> 1.82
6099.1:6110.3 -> 1.76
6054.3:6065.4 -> 1.84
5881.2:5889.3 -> 1.59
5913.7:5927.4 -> 1.78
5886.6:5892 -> 1.53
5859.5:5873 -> 1.81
